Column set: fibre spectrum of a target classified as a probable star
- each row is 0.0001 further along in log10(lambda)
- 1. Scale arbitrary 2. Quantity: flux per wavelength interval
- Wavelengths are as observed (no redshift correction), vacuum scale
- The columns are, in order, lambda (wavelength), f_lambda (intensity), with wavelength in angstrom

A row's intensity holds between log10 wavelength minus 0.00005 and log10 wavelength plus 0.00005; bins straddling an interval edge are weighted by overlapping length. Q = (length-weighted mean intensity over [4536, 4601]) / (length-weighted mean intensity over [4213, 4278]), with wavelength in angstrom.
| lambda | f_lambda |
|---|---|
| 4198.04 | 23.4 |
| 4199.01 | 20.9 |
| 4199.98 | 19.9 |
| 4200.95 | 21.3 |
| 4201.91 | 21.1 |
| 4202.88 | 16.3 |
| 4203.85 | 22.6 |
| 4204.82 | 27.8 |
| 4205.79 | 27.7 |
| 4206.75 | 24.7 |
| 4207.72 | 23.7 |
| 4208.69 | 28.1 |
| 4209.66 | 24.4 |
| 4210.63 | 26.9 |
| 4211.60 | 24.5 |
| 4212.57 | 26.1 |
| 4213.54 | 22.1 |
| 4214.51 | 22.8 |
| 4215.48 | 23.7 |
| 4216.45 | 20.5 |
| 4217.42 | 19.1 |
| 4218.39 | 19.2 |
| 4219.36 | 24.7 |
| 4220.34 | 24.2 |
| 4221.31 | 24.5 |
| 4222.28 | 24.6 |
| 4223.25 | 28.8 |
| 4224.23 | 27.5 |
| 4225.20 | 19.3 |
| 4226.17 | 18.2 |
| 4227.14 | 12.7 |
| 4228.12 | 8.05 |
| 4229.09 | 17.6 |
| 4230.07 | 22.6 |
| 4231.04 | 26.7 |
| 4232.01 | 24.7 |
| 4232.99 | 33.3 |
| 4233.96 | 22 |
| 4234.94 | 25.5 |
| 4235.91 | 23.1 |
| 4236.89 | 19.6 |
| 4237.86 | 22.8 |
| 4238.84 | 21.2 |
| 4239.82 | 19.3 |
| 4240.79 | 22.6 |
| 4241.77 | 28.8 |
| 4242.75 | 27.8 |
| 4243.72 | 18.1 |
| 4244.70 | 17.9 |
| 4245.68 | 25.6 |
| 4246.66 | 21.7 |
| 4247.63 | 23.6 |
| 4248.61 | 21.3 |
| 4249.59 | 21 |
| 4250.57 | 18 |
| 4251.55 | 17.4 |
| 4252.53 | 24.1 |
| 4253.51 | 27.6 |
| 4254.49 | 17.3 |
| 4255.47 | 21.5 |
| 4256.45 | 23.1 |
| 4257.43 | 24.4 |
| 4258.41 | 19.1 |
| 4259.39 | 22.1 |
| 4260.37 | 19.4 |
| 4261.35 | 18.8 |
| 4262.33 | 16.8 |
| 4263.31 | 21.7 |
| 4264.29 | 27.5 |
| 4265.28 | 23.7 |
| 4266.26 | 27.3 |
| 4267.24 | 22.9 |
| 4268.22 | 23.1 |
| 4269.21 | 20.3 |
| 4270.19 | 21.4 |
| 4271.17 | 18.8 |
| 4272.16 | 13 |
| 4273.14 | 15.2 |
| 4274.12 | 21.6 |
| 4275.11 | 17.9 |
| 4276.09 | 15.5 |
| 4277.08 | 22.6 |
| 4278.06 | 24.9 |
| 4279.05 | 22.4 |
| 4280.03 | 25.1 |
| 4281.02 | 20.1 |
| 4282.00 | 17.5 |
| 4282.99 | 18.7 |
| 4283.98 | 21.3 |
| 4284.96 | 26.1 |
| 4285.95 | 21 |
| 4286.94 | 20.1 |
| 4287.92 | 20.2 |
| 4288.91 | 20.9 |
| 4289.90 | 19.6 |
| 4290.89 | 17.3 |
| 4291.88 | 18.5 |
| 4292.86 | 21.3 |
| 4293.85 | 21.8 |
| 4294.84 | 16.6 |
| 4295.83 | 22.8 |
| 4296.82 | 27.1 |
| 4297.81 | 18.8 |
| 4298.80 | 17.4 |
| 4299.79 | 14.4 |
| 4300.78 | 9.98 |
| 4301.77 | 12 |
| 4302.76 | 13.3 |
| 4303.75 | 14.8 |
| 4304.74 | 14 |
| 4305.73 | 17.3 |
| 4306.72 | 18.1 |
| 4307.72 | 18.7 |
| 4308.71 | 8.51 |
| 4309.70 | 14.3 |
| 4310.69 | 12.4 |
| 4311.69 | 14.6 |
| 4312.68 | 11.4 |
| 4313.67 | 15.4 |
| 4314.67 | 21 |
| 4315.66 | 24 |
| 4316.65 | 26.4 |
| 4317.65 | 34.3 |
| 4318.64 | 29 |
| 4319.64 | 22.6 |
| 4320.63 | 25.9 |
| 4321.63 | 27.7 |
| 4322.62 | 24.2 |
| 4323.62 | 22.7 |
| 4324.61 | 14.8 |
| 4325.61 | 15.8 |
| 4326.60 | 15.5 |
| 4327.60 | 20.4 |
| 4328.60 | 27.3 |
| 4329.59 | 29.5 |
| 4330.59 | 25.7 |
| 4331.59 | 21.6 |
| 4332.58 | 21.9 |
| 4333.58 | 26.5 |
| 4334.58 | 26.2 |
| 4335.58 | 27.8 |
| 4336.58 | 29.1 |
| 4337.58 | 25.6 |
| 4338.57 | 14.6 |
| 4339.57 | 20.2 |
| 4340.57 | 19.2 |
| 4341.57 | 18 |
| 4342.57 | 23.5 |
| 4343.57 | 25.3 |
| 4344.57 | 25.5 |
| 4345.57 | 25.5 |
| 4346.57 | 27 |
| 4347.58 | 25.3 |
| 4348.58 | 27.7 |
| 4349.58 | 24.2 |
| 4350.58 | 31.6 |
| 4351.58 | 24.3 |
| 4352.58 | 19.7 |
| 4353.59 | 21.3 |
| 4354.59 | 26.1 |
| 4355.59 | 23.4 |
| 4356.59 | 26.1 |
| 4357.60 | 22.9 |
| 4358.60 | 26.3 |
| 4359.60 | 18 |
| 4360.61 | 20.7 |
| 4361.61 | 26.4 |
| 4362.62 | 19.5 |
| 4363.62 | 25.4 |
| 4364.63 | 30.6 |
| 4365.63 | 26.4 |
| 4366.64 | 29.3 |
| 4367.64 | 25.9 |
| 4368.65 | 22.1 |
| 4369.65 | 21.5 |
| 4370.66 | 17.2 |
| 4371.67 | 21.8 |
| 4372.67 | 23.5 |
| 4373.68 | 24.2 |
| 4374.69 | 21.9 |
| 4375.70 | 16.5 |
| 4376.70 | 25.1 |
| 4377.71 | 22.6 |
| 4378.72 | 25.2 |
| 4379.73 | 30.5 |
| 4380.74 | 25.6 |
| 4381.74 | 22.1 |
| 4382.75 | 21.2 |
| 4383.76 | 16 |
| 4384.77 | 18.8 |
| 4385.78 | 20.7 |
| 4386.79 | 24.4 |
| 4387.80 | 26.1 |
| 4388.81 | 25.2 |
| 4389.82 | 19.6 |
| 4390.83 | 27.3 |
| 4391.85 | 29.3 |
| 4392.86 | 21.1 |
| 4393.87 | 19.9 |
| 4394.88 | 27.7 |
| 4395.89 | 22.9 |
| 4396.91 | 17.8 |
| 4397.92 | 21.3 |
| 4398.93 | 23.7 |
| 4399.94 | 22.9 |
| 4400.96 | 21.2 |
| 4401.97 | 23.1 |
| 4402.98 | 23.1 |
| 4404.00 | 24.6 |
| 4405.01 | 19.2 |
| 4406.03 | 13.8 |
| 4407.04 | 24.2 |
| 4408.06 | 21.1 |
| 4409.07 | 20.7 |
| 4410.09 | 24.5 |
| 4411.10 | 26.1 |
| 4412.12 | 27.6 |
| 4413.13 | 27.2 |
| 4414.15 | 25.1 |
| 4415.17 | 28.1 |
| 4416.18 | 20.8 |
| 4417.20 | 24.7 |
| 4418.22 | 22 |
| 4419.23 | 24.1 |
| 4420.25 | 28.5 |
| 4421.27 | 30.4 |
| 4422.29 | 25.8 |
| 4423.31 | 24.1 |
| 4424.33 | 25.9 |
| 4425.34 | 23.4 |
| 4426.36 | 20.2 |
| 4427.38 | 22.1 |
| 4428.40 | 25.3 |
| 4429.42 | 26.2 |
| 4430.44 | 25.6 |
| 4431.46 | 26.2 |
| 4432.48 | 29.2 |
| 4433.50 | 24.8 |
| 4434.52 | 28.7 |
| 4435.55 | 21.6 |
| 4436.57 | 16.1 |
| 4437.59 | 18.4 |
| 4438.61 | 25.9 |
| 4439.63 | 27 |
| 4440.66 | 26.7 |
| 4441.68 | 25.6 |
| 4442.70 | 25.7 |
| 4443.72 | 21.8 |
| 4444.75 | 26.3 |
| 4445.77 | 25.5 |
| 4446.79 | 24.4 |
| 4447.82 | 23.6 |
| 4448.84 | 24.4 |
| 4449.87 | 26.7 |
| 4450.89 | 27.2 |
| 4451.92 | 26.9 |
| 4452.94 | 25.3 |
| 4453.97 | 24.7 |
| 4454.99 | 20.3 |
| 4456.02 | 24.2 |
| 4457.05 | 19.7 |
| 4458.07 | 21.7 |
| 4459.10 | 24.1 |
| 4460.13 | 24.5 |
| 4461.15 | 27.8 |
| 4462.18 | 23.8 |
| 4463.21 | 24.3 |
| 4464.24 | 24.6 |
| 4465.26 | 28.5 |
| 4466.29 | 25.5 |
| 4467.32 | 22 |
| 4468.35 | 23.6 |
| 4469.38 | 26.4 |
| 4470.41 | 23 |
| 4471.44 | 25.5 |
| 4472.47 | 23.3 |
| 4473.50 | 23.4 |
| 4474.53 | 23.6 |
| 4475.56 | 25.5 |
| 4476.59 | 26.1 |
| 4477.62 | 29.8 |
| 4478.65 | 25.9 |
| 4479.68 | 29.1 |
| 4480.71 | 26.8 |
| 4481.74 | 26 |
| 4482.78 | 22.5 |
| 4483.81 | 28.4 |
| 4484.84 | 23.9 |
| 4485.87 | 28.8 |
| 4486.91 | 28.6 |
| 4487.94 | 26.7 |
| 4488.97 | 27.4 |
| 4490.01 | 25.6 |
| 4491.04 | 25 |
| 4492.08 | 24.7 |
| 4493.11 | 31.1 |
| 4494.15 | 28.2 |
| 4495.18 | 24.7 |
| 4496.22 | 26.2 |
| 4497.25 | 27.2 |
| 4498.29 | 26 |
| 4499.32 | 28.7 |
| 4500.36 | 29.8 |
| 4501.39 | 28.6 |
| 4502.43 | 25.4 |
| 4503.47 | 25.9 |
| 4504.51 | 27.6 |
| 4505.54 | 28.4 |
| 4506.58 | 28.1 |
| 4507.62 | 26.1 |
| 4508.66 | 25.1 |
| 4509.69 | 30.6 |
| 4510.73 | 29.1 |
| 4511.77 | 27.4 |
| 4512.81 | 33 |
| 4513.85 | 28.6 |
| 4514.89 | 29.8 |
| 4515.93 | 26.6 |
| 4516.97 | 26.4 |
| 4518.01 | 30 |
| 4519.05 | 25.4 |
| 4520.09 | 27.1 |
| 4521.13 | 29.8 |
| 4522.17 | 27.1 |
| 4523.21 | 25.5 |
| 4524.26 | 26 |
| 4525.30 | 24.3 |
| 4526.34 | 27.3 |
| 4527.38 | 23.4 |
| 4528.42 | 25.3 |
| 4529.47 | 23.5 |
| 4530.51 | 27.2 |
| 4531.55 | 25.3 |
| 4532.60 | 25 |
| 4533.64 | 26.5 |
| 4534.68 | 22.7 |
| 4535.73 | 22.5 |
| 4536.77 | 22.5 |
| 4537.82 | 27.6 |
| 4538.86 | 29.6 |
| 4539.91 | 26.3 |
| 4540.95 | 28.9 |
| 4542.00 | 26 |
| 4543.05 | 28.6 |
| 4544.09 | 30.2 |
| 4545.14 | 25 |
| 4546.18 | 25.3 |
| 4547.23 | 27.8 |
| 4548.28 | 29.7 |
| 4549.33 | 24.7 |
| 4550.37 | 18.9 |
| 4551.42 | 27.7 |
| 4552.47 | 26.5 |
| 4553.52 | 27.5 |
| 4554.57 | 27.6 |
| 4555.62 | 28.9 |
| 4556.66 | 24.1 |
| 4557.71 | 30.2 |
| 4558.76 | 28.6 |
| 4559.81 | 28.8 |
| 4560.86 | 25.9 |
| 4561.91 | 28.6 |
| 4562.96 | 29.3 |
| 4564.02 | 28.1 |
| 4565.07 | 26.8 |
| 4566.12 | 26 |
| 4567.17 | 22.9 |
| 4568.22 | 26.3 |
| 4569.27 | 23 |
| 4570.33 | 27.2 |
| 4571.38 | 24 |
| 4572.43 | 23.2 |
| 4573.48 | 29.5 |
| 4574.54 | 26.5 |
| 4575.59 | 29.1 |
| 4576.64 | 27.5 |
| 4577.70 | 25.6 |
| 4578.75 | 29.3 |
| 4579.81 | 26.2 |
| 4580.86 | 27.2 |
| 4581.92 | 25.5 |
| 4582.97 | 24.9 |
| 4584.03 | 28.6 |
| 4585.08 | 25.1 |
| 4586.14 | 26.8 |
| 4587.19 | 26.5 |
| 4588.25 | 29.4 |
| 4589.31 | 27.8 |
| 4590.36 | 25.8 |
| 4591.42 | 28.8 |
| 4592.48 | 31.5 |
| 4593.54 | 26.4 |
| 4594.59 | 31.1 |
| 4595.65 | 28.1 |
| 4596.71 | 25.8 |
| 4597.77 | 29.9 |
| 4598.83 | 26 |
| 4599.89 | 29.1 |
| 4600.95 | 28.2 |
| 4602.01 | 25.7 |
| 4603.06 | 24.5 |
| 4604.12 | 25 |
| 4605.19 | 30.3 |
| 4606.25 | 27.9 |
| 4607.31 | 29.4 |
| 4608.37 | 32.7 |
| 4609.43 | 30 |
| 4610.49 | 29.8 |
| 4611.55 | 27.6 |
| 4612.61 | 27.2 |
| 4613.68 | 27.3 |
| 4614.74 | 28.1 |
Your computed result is 1.25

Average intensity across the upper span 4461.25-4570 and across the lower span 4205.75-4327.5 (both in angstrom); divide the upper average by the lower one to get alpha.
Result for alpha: 1.3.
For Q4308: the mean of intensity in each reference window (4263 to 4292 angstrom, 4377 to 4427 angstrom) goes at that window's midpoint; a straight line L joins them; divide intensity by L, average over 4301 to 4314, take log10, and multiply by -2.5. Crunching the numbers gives 0.458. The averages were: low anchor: 20.9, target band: 14.1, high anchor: 23.5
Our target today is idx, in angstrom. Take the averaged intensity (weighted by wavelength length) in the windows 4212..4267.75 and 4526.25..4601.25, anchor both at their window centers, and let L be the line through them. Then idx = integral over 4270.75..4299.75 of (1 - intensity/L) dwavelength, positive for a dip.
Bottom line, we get 3.54 angstrom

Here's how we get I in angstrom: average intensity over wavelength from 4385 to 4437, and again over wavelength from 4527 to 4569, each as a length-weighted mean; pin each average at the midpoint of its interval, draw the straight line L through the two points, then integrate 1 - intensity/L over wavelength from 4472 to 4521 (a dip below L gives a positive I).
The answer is -3.2 angstrom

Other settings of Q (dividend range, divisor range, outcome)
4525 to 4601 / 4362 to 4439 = 1.13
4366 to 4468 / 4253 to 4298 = 1.14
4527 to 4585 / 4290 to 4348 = 1.28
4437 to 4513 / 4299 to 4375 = 1.18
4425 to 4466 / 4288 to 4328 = 1.30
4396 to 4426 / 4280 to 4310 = 1.29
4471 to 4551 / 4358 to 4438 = 1.13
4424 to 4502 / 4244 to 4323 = 1.25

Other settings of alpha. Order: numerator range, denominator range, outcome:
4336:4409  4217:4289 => 1.07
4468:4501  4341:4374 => 1.09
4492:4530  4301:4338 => 1.32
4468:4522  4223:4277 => 1.26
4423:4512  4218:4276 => 1.18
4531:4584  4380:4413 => 1.17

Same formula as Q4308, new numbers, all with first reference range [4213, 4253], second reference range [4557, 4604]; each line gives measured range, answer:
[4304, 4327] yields 0.20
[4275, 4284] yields 0.11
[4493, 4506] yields -0.06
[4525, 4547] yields 0.02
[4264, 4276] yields 0.09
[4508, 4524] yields -0.07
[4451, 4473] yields 0.05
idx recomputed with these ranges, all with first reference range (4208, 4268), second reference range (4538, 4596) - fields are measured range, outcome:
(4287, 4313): 7.2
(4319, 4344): 0.9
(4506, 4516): -0.8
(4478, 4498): -0.6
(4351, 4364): 0.5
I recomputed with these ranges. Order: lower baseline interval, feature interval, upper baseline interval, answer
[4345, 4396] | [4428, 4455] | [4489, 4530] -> 0.64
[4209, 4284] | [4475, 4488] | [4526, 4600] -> -0.66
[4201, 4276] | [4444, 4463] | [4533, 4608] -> 0.59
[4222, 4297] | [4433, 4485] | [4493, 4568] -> 1.52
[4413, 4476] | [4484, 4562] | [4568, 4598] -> -2.68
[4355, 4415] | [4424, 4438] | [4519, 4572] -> 0.15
